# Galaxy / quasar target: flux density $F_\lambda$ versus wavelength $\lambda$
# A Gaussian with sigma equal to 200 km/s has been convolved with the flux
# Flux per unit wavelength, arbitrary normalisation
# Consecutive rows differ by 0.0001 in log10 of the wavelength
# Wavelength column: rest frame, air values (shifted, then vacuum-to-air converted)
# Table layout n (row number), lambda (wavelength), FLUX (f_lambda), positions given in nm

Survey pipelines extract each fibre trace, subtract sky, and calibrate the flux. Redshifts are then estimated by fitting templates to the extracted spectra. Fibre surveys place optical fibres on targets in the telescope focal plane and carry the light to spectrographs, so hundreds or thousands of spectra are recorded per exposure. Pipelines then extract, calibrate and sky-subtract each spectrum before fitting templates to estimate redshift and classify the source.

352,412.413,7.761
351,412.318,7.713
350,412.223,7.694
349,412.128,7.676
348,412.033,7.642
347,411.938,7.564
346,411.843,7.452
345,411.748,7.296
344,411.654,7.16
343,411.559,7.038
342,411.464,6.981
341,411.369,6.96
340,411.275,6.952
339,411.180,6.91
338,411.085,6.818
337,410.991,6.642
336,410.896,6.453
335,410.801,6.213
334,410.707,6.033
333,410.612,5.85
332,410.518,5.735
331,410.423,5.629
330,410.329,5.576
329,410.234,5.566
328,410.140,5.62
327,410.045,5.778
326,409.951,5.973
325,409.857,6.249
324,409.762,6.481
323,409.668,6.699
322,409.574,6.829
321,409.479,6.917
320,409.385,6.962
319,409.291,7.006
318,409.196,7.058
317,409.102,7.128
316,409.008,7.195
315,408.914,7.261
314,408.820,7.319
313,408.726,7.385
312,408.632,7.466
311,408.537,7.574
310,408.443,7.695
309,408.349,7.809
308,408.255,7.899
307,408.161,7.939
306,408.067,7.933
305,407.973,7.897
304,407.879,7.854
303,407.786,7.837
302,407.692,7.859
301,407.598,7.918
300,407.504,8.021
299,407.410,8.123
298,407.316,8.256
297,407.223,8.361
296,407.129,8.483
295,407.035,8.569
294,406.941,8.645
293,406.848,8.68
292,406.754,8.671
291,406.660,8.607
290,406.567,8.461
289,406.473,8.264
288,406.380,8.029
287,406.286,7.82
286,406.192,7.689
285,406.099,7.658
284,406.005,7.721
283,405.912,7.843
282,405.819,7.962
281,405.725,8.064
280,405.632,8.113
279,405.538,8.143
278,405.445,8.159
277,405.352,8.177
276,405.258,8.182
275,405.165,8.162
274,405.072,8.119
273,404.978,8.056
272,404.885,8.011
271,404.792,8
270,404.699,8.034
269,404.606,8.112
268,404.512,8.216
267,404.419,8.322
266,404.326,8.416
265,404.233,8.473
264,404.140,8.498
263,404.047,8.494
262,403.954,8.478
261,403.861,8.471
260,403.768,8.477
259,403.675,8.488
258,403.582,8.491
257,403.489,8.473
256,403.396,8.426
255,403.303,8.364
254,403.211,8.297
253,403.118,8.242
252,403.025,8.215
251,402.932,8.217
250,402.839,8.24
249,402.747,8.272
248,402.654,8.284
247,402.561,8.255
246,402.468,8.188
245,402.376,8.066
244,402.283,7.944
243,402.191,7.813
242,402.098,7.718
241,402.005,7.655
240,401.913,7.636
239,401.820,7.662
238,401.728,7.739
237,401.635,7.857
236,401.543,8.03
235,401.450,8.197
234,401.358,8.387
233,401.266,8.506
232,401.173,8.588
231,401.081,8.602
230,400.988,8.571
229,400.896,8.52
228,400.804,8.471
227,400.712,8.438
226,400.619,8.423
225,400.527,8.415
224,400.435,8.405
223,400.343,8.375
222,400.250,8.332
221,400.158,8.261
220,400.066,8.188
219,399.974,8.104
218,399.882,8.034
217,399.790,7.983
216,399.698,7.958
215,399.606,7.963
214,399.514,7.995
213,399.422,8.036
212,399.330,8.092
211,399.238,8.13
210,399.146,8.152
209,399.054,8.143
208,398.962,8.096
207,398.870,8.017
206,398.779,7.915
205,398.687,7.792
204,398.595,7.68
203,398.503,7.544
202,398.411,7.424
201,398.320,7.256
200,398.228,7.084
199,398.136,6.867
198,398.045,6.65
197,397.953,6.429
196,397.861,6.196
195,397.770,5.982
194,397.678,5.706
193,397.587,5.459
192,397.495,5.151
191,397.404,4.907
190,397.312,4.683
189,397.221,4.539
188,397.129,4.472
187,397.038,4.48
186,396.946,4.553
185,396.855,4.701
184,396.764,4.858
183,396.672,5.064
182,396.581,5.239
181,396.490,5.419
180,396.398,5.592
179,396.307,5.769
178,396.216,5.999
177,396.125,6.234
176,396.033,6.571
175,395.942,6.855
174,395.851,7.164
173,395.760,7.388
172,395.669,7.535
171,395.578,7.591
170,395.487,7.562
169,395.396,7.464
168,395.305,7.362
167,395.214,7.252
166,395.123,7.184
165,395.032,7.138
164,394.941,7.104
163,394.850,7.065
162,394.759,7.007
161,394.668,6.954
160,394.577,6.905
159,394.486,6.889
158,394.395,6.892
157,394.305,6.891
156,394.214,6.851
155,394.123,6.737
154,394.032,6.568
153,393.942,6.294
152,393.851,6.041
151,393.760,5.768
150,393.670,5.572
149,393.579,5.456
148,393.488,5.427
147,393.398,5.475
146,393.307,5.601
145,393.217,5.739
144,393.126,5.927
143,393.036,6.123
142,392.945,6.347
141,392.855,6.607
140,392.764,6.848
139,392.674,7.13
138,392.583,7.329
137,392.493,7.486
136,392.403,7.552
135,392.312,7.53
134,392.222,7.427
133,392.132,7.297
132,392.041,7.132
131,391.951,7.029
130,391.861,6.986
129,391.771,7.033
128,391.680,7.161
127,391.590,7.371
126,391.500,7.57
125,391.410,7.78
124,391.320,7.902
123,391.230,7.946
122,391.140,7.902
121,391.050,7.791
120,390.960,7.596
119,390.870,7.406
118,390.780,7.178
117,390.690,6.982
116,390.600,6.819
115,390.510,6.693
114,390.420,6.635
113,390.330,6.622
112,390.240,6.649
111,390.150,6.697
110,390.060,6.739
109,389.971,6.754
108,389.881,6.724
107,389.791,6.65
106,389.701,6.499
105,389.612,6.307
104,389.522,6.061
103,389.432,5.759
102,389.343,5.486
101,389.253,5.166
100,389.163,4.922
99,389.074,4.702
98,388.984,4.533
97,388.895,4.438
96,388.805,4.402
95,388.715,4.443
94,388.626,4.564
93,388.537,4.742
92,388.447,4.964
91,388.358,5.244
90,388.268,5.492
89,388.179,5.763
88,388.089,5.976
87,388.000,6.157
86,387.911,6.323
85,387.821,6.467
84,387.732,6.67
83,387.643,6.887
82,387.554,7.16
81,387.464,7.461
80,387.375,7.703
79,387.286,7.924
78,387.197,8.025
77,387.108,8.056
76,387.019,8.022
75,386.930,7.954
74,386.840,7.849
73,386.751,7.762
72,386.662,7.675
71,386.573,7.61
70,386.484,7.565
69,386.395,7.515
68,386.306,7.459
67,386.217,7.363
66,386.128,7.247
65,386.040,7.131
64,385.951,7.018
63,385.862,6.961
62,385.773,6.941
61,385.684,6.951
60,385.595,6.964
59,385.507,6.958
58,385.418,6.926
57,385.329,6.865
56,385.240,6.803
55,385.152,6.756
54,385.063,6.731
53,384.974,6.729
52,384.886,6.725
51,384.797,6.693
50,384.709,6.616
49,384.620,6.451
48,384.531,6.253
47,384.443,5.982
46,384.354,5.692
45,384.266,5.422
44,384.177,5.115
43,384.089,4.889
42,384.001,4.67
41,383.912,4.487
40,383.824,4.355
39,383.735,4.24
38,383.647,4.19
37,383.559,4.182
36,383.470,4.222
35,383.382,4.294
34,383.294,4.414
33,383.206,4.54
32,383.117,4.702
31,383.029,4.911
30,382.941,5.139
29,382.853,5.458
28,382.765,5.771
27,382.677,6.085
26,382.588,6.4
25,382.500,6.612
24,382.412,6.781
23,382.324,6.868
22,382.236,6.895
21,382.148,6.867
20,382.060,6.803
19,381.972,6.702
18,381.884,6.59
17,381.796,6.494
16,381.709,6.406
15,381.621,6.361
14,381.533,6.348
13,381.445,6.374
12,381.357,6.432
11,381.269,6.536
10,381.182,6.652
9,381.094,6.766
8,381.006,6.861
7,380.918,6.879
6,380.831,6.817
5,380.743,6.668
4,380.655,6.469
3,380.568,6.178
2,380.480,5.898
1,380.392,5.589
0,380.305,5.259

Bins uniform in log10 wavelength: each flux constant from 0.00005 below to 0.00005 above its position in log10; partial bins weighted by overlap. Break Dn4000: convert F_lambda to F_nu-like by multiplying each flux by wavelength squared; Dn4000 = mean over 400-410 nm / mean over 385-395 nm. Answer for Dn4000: 1.3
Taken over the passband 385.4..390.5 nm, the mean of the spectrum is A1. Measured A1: 6.52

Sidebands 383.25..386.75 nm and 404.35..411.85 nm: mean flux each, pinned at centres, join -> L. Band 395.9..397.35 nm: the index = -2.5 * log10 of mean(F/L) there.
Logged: 0.27 mag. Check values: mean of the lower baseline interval 6.2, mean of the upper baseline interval 7.46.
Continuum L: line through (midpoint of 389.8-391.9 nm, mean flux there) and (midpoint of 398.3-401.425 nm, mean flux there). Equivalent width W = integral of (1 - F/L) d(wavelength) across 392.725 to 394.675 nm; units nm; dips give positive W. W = 0.319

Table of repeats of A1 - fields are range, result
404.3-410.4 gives 7.66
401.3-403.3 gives 8.06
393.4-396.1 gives 6.78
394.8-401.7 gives 7.13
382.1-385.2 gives 5.61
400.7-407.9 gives 8.2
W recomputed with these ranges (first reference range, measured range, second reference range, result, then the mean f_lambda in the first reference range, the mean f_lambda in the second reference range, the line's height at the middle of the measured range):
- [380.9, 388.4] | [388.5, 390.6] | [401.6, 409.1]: 0.32 nm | 6.39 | 8.07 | 6.79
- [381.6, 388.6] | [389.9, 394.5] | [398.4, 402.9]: 0.20 nm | 6.33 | 8.11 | 7.14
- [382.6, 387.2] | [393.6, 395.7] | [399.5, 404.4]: 0.15 nm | 6.24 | 8.24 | 7.39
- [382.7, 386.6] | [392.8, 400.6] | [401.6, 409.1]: 0.52 nm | 6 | 8.07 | 7.21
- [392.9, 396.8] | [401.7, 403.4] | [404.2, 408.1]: -0.10 nm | 6.44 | 8.14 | 7.6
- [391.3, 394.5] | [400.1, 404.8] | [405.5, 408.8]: -0.41 nm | 6.7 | 8.03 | 7.59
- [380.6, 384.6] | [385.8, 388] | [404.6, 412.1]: -0.47 nm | 5.82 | 7.43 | 6.09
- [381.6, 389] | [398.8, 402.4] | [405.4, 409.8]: -0.41 nm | 6.23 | 7.79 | 7.3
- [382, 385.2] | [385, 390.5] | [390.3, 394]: -0.30 nm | 5.64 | 6.84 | 6.23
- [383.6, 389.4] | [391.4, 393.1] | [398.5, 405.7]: -0.03 nm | 6.29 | 8.18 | 6.99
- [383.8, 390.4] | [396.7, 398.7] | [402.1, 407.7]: 0.43 nm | 6.39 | 8.22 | 7.48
